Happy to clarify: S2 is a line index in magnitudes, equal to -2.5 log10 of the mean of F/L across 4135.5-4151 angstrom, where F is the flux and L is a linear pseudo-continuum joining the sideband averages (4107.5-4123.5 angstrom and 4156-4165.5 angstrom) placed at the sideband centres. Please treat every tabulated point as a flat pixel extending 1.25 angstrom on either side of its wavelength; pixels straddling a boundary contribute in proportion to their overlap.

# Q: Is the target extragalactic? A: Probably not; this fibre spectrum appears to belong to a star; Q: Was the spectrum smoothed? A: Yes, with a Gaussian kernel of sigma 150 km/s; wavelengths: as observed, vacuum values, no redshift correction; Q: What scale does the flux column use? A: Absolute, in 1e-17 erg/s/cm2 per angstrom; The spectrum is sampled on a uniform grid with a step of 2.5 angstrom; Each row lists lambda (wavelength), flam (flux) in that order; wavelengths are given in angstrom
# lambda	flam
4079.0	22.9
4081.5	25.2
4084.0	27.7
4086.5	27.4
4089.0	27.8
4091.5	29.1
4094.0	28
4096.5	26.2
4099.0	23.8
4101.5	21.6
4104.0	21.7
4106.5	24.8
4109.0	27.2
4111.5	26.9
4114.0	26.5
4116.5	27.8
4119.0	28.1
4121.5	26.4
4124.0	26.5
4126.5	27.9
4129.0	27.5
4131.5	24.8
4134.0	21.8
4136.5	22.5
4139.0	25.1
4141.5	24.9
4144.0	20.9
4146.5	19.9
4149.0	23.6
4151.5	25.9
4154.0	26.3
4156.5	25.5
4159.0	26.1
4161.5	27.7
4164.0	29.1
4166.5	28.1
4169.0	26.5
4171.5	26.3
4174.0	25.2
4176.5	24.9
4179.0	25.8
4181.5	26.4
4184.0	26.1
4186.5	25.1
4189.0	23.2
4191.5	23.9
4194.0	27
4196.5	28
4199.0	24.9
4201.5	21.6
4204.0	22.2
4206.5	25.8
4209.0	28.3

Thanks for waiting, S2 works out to 0.18 mag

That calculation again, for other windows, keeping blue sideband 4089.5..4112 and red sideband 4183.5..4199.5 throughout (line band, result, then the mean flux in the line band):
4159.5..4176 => -0.063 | 27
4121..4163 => 0.025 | 24.9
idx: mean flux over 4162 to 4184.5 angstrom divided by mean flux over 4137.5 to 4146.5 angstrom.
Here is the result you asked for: 1.1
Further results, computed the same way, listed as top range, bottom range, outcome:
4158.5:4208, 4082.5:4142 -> 0.99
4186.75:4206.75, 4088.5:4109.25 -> 0.97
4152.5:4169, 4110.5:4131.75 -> 1.00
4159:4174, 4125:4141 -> 1.09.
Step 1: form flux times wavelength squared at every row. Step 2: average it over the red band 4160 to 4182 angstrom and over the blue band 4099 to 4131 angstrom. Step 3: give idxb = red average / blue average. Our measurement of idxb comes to 1.06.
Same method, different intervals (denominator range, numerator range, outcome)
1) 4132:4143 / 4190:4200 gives 1.13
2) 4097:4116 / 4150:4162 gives 1.08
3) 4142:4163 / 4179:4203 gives 1.04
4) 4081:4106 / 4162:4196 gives 1.05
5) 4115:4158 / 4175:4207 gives 1.02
